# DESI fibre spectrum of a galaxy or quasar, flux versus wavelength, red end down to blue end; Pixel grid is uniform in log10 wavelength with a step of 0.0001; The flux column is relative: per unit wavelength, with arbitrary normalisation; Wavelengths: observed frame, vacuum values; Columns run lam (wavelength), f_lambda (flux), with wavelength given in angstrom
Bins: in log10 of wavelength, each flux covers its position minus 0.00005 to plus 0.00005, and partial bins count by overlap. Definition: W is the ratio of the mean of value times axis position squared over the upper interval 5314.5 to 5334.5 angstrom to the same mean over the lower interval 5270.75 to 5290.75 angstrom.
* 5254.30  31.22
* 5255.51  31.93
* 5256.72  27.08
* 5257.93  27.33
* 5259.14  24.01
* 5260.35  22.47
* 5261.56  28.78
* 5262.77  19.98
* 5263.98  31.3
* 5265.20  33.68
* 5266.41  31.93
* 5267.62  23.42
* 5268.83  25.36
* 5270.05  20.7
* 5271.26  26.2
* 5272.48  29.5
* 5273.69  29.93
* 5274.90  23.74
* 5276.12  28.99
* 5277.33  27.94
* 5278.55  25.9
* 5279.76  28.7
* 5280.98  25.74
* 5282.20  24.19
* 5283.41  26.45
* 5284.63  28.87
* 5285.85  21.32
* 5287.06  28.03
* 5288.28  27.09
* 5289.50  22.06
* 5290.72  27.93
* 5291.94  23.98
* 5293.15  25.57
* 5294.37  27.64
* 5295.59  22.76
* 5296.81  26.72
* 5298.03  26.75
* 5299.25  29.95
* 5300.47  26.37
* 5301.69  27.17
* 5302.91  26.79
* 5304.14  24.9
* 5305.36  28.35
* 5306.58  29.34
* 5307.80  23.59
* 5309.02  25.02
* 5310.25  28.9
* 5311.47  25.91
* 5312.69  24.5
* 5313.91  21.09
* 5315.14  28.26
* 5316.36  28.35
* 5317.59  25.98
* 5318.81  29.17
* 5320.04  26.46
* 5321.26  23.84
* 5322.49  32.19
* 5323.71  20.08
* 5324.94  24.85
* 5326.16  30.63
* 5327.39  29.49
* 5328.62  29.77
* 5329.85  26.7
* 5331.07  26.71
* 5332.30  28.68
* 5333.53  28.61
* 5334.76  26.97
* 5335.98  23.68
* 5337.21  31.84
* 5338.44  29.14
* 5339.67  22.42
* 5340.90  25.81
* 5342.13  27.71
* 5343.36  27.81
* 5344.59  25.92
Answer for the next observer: 1.1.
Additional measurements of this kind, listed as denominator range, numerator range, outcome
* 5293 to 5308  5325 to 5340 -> 1.06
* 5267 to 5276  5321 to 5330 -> 1.08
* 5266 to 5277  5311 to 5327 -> 1.01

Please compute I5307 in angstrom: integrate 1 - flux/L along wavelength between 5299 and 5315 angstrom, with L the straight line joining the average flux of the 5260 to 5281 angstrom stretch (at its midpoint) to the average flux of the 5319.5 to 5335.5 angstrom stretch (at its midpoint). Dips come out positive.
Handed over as 0.5 angstrom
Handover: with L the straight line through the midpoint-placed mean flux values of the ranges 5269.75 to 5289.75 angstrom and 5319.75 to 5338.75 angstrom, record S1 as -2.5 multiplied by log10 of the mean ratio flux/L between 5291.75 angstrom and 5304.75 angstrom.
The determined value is 0.02 mag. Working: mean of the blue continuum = 26.4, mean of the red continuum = 27.5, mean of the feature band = 26.3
